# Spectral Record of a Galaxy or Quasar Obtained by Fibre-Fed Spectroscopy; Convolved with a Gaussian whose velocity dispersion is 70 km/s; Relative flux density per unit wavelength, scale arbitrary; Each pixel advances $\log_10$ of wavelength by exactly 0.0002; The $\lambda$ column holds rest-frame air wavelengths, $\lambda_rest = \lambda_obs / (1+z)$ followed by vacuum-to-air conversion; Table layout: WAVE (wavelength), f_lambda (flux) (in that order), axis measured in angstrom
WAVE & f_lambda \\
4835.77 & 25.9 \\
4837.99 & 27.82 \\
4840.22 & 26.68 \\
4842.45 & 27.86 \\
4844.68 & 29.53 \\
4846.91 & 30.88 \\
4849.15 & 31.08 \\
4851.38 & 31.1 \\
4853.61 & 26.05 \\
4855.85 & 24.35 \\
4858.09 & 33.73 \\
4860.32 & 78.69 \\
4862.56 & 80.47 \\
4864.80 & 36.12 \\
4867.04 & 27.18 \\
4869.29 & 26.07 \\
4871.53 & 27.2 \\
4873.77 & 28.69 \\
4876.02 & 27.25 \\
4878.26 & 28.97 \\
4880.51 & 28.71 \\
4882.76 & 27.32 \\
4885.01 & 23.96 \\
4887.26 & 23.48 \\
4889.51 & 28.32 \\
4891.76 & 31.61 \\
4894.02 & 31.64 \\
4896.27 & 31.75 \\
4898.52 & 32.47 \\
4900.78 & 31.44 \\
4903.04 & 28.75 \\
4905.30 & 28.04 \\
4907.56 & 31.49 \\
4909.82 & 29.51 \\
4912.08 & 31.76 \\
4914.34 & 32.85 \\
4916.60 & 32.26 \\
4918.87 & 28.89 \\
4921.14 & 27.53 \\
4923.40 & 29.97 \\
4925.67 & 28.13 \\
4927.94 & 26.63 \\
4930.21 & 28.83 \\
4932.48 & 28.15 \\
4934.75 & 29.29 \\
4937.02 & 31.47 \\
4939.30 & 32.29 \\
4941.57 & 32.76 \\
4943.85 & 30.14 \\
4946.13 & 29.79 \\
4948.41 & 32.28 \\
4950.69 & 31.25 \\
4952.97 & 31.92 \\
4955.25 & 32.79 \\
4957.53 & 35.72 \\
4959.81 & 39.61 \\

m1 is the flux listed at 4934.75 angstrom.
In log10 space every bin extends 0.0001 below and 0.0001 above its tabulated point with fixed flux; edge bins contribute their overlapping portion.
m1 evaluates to 29.29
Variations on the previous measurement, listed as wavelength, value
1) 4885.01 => 23.96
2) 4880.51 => 28.71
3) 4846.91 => 30.88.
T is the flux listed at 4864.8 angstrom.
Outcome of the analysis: 36.12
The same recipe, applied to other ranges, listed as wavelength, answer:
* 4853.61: 26.05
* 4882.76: 27.32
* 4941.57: 32.76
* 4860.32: 78.69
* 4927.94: 26.63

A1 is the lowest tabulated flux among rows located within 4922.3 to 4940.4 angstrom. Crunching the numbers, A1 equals 26.63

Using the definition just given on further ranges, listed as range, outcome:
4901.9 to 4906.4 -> 28.04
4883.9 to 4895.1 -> 23.48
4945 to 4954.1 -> 29.79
